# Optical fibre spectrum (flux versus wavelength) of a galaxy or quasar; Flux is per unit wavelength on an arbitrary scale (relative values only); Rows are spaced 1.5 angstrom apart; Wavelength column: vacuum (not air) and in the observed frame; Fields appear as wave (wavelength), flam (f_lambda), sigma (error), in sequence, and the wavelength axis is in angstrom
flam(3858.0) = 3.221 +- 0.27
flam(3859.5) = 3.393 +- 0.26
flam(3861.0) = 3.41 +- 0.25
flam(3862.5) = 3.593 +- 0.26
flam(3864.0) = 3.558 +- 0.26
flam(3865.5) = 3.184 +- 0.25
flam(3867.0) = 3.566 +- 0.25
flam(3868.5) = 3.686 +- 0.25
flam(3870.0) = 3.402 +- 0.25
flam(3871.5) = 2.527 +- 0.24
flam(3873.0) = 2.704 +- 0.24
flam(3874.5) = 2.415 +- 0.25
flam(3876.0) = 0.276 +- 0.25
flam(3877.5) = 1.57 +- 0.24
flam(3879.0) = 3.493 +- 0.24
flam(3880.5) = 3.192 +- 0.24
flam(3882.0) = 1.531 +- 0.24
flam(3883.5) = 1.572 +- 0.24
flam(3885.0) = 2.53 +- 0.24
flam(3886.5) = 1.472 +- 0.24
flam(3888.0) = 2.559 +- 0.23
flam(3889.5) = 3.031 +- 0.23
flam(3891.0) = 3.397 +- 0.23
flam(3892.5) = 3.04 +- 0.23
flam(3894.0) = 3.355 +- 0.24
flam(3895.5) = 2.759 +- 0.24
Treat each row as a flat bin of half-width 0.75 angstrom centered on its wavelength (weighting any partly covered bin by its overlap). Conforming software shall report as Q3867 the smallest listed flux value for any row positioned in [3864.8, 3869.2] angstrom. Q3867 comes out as 3.184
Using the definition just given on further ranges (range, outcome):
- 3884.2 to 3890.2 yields 1.472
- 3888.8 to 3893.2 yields 3.031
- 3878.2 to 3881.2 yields 3.192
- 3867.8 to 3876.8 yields 0.276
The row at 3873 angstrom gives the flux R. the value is 2.704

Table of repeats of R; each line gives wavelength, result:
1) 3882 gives 1.531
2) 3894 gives 3.355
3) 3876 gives 0.276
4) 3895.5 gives 2.759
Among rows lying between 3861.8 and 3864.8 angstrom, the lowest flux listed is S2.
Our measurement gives 3.558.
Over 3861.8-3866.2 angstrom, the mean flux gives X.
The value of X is 3.45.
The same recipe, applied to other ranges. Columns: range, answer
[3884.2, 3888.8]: 2.19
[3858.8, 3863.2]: 3.46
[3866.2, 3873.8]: 3.17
